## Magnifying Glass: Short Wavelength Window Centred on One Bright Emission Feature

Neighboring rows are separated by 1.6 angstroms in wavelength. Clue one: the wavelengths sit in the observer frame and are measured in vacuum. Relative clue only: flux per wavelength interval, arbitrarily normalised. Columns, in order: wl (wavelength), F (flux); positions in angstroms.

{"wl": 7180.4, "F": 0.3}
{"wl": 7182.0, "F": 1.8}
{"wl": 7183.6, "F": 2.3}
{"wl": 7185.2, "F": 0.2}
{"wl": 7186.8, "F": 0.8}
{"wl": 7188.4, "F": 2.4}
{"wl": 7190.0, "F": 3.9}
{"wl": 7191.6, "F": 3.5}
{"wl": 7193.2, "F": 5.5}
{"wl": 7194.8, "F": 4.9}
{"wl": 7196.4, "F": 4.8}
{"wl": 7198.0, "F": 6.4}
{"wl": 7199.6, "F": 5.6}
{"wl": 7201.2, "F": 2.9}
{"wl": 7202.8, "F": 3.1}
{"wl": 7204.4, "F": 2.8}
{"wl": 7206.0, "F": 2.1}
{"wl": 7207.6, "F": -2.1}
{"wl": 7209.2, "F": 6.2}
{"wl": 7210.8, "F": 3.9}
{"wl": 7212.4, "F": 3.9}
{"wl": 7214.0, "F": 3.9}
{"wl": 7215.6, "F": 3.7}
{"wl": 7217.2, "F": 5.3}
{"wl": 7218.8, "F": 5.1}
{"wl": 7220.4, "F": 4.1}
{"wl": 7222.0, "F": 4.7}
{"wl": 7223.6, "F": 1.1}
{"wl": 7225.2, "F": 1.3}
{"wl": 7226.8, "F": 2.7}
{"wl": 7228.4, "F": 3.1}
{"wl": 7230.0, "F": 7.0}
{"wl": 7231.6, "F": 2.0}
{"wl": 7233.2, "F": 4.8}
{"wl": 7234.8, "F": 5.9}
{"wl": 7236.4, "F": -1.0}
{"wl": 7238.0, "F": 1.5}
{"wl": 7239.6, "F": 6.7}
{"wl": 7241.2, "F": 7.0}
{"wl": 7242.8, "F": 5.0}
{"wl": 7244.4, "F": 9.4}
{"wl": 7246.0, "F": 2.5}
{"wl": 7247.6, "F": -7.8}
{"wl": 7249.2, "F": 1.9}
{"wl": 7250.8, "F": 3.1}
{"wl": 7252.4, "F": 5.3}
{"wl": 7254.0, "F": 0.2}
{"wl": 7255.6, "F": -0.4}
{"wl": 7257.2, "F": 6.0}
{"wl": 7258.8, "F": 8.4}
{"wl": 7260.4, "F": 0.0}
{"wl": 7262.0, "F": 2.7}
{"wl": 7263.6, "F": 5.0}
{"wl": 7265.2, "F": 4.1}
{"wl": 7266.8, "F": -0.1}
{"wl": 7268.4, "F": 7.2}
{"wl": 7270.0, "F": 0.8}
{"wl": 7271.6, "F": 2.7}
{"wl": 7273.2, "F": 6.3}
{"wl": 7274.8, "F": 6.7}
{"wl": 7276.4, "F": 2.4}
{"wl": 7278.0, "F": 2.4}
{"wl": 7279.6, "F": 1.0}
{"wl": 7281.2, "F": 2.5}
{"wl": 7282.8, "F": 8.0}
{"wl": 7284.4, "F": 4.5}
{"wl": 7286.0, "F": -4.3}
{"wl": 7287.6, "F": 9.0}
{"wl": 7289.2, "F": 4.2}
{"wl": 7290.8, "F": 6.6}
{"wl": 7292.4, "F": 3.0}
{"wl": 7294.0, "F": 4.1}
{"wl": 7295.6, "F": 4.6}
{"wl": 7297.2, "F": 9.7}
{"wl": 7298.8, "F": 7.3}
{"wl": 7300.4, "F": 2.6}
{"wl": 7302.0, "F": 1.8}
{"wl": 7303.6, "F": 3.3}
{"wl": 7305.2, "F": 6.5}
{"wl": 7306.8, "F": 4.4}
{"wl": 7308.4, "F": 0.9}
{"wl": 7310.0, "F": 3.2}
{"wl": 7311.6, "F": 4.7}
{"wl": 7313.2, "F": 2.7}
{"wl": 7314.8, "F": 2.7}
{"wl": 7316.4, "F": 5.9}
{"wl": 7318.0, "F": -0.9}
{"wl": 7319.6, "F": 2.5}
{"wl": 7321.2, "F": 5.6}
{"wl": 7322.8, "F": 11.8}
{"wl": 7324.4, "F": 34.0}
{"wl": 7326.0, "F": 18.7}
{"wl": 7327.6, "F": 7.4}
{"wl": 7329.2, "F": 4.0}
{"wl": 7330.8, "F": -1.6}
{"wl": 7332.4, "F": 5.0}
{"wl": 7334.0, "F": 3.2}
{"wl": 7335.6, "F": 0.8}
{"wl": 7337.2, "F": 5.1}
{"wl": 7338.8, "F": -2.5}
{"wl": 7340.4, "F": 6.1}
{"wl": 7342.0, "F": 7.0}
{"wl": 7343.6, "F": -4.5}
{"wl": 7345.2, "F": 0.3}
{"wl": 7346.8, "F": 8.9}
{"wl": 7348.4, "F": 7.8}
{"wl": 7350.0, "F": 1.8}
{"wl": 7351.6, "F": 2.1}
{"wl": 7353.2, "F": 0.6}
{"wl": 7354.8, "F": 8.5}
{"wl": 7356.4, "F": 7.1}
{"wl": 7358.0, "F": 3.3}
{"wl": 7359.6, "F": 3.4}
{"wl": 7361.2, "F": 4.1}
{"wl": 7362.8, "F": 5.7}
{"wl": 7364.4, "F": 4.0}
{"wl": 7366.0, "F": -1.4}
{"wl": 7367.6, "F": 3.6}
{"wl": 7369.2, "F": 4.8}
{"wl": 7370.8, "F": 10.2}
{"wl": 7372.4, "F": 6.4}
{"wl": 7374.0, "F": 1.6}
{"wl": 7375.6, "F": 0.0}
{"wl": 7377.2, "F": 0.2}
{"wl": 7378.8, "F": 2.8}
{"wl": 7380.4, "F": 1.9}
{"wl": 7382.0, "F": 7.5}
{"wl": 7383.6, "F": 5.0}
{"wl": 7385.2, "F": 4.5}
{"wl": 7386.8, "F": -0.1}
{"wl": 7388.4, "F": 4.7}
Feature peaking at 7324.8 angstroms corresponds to H-gamma 4340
